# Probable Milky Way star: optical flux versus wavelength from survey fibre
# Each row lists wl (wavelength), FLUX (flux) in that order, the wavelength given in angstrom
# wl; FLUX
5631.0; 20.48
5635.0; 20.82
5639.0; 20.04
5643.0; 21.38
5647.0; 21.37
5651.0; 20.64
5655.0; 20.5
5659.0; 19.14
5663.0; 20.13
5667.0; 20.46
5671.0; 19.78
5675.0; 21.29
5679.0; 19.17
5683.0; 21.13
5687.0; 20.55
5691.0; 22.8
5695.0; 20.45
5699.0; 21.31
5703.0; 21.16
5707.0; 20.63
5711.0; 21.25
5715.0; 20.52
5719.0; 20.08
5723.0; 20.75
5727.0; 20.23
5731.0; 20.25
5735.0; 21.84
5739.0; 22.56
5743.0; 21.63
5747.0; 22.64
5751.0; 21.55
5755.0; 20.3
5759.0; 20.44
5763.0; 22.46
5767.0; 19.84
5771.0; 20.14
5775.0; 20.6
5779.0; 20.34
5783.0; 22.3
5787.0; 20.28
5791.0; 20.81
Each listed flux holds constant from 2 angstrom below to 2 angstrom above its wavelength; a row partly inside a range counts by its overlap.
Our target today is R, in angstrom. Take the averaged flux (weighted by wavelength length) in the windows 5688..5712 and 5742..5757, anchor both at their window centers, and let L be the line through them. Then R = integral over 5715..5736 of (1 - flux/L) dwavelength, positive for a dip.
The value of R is 0.81 angstrom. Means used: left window 21.2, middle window 20.6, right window 21.5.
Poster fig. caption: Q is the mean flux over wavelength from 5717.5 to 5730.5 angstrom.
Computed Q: 20.4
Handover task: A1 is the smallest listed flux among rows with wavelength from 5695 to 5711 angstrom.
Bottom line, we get 20.45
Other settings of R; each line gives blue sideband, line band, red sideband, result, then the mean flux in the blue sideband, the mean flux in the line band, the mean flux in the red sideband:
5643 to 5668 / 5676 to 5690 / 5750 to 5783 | 0.00 angstrom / 20.5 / 20.5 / 20.8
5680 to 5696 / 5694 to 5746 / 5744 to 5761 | 0.46 angstrom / 21.2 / 21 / 21.3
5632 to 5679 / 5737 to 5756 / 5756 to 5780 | -1.12 angstrom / 20.4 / 21.8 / 20.6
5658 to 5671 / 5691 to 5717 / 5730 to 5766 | -0.44 angstrom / 19.9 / 21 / 21.5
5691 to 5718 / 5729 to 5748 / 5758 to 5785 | -0.72 angstrom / 21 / 21.7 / 20.9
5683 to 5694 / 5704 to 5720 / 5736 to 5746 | 0.79 angstrom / 21.5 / 20.7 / 22.1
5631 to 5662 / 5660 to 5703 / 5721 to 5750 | 0.40 angstrom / 20.5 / 20.7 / 21.4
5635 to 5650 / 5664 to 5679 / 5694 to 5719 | 0.41 angstrom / 20.9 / 20.3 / 20.8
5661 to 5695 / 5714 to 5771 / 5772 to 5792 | -0.80 angstrom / 20.7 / 21.1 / 20.8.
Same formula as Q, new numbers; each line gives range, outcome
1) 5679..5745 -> 21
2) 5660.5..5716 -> 20.7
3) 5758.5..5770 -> 20.9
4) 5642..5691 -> 20.5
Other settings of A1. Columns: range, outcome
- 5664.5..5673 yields 19.78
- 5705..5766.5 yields 20.08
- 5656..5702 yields 19.14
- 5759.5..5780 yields 19.84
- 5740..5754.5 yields 21.55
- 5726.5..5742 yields 20.23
